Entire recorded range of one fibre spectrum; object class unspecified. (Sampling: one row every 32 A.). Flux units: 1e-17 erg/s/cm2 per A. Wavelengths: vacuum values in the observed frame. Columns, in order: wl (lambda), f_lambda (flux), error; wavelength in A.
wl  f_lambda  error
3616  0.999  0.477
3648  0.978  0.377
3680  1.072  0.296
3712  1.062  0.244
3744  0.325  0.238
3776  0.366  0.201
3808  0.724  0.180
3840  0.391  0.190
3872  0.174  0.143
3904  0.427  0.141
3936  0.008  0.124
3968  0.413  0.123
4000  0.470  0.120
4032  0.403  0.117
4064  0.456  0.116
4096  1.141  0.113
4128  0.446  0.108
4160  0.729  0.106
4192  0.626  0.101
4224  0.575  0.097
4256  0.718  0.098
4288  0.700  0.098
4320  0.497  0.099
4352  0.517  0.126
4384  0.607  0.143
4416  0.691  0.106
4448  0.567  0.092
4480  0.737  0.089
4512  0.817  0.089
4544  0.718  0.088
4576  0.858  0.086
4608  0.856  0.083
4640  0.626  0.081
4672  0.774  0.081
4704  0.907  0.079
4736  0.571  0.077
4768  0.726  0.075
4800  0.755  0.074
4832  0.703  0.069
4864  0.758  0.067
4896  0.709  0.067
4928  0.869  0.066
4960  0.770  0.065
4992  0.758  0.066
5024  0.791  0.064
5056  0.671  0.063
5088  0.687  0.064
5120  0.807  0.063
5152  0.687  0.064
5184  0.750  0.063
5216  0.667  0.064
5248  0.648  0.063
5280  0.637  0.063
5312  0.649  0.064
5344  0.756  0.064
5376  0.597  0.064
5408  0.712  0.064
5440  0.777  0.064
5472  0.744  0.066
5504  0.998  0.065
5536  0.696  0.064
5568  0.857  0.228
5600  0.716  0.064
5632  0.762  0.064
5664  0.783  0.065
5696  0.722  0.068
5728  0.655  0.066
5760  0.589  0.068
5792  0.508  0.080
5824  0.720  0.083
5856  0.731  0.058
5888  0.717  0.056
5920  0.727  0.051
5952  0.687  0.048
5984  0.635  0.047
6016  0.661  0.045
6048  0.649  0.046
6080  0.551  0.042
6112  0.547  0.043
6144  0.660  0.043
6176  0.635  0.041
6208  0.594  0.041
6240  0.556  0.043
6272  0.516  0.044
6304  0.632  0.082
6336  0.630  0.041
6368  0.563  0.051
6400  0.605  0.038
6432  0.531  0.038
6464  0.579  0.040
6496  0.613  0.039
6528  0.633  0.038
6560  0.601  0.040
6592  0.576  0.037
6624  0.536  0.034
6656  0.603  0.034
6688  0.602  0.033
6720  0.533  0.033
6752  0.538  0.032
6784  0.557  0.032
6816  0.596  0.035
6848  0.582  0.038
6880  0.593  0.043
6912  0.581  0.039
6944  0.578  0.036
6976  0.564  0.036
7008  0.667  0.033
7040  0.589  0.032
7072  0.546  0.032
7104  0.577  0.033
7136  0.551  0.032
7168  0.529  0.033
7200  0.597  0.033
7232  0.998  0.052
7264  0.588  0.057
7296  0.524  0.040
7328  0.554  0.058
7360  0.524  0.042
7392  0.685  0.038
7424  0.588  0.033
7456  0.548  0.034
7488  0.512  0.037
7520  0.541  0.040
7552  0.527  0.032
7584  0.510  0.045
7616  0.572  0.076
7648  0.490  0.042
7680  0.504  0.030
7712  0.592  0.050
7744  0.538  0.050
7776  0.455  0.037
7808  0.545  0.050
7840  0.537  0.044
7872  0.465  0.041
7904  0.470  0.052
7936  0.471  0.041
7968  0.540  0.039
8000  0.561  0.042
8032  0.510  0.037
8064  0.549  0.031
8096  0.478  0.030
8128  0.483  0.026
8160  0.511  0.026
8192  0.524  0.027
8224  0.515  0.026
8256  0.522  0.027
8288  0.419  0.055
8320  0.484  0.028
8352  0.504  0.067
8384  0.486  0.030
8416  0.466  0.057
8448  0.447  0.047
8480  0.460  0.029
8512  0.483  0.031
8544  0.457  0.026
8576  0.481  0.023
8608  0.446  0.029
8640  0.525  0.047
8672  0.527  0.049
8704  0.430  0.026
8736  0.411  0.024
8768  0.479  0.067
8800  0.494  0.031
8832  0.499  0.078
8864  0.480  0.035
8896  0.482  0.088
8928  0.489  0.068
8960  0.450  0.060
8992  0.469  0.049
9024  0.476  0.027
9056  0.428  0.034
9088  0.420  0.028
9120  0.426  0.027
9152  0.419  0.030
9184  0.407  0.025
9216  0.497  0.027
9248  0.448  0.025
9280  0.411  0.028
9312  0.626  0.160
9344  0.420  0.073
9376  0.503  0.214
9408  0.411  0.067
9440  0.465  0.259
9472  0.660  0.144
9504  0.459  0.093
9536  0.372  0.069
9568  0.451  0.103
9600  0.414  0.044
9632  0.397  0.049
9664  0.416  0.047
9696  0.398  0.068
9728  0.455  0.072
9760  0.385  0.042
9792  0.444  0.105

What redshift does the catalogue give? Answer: 0.10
